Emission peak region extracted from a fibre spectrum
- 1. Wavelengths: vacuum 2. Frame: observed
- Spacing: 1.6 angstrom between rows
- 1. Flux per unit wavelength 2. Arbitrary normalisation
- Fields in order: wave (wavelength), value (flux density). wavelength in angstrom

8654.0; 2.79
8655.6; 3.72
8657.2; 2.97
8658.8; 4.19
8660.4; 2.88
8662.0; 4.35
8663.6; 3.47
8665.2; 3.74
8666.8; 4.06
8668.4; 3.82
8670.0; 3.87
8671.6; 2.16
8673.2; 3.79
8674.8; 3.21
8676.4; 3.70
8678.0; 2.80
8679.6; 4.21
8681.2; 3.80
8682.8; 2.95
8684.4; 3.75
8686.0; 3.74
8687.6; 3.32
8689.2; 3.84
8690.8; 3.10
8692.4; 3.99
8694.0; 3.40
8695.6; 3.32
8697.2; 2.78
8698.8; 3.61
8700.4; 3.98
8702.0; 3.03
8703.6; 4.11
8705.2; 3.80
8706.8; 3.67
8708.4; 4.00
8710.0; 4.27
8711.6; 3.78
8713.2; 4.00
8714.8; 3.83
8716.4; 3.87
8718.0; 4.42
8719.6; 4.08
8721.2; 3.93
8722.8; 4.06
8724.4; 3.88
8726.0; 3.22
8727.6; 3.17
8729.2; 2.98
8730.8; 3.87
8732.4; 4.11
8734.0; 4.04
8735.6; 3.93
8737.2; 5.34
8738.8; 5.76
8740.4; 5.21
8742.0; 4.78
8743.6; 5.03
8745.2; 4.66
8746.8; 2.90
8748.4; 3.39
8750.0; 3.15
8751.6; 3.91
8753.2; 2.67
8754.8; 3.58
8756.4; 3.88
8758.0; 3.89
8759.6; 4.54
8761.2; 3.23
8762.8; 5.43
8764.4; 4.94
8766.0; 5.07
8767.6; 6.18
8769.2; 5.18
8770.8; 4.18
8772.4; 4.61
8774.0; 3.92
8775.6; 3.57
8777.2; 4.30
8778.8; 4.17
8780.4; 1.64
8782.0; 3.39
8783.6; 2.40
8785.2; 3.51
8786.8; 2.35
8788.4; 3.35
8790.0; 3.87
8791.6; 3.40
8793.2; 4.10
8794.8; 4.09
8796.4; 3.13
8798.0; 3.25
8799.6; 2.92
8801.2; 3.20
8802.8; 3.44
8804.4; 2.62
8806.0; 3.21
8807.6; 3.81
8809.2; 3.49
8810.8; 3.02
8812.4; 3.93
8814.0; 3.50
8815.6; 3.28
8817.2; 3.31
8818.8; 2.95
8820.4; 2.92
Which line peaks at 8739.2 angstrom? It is H-alpha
